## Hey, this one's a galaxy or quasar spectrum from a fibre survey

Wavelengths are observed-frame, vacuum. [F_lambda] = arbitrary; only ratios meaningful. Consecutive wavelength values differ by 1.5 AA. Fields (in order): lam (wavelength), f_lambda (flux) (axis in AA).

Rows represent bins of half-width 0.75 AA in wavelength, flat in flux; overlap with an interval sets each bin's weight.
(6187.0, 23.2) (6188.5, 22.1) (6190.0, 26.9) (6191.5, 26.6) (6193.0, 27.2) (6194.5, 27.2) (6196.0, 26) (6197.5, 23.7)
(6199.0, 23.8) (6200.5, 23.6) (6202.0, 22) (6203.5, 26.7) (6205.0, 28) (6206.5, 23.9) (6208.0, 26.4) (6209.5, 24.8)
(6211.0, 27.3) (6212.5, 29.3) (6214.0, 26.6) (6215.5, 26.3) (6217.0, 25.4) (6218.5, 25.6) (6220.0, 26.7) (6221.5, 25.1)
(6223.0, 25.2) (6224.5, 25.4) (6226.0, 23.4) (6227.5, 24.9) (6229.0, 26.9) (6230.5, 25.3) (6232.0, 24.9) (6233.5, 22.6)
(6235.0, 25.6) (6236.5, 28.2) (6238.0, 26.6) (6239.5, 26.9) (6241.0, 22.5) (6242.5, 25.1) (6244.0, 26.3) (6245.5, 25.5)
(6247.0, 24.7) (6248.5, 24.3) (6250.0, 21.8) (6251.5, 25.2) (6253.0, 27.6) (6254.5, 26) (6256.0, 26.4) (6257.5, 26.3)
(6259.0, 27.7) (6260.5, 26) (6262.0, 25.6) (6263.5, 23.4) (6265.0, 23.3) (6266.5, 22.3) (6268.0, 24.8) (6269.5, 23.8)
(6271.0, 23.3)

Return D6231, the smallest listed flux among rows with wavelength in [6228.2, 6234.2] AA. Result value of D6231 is 22.6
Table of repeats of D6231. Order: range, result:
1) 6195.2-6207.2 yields 22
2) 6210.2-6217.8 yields 25.4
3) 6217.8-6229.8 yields 23.4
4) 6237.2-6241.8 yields 22.5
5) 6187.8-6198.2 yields 22.1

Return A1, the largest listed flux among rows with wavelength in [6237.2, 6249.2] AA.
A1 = 26.9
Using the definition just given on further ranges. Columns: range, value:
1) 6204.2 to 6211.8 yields 28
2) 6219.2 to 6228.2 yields 26.7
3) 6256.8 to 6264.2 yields 27.7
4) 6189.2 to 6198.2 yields 27.2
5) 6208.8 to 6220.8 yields 29.3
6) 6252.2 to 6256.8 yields 27.6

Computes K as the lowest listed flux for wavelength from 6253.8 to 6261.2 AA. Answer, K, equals 26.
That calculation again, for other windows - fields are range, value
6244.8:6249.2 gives 24.3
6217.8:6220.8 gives 25.6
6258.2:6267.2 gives 22.3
